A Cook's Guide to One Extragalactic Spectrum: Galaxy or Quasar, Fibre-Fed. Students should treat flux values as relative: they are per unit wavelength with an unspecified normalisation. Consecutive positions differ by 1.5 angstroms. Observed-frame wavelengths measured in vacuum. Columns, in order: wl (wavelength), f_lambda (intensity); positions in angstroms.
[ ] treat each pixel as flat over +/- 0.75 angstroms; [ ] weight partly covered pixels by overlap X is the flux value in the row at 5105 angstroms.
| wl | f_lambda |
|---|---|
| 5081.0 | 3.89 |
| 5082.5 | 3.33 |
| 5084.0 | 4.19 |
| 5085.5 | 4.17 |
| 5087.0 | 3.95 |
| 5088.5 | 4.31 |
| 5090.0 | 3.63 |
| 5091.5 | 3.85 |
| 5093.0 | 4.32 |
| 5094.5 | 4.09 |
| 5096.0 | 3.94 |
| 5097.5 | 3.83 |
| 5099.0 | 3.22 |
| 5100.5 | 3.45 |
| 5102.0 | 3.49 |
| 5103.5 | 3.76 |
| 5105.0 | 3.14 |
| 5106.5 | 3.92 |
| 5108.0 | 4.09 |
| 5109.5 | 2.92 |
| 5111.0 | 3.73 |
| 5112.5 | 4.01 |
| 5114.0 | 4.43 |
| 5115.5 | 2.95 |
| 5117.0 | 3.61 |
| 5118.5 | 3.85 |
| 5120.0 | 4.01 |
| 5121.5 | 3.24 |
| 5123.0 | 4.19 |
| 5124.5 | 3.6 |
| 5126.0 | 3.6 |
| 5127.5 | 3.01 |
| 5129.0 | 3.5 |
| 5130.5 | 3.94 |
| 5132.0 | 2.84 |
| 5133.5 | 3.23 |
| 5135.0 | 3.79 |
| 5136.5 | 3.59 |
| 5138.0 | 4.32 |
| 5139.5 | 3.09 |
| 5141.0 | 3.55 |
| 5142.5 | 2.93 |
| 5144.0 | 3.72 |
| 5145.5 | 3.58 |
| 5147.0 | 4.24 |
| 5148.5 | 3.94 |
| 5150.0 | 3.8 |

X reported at 3.14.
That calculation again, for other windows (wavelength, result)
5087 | 3.95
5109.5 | 2.92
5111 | 3.73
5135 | 3.79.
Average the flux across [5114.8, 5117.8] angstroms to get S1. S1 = 3.3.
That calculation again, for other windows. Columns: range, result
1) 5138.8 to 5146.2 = 3.37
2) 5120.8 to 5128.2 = 3.53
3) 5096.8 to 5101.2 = 3.5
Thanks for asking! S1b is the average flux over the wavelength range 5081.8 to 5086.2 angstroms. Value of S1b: 3.9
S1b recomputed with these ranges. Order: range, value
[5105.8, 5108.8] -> 3.99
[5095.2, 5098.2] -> 3.89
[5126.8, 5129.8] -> 3.27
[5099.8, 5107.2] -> 3.55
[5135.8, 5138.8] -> 3.95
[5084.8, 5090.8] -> 4.01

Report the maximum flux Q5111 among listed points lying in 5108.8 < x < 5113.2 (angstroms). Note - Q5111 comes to 4.01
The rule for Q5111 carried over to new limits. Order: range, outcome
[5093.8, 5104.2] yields 4.09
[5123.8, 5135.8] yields 3.94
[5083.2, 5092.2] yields 4.31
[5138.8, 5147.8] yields 4.24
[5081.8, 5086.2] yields 4.19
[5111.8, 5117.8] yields 4.43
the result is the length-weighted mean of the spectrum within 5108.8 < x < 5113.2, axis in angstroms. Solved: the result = 3.56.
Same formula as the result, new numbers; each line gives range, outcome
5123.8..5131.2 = 3.53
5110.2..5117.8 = 3.74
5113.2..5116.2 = 3.71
